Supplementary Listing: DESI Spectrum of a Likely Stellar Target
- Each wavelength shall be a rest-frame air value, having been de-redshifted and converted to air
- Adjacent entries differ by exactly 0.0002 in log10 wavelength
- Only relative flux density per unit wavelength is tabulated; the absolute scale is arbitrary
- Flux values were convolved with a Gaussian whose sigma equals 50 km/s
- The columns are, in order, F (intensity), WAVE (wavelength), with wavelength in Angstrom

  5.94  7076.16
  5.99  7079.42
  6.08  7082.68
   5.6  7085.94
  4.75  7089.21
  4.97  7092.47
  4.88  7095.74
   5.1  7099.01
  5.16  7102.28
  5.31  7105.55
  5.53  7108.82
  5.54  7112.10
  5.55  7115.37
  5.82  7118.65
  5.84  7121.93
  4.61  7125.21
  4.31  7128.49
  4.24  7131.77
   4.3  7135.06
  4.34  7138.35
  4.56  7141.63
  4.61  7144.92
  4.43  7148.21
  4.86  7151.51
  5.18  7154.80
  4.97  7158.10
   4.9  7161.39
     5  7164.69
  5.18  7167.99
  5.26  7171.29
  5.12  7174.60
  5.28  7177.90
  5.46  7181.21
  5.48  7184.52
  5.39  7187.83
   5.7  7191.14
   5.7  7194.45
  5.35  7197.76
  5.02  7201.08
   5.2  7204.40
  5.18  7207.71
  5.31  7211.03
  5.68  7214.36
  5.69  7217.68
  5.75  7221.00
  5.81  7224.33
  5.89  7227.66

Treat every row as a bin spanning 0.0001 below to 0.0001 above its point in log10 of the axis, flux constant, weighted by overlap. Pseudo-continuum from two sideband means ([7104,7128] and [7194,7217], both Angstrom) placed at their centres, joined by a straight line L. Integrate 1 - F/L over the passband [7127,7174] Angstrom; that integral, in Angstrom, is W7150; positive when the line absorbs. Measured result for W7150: 5.63 Angstrom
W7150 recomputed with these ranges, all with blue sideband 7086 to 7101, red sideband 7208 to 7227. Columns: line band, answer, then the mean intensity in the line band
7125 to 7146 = 3.24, 4.41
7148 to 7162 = 1.05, 4.91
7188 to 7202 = 0.13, 5.46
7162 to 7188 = 0.78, 5.25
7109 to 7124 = -1.54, 5.64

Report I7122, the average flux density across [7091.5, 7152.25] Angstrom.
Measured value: 4.95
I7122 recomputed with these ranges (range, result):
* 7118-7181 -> 4.88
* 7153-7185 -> 5.17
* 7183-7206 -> 5.41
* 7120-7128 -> 5.12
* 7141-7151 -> 4.56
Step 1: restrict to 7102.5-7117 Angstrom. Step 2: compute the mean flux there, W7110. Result 5.45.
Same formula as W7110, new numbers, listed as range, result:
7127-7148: 4.4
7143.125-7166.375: 4.85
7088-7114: 5.17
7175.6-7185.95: 5.39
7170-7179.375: 5.22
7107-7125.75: 5.53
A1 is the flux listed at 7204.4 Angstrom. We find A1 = 5.2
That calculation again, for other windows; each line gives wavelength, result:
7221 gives 5.75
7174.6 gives 5.12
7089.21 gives 4.75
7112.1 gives 5.54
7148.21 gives 4.43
